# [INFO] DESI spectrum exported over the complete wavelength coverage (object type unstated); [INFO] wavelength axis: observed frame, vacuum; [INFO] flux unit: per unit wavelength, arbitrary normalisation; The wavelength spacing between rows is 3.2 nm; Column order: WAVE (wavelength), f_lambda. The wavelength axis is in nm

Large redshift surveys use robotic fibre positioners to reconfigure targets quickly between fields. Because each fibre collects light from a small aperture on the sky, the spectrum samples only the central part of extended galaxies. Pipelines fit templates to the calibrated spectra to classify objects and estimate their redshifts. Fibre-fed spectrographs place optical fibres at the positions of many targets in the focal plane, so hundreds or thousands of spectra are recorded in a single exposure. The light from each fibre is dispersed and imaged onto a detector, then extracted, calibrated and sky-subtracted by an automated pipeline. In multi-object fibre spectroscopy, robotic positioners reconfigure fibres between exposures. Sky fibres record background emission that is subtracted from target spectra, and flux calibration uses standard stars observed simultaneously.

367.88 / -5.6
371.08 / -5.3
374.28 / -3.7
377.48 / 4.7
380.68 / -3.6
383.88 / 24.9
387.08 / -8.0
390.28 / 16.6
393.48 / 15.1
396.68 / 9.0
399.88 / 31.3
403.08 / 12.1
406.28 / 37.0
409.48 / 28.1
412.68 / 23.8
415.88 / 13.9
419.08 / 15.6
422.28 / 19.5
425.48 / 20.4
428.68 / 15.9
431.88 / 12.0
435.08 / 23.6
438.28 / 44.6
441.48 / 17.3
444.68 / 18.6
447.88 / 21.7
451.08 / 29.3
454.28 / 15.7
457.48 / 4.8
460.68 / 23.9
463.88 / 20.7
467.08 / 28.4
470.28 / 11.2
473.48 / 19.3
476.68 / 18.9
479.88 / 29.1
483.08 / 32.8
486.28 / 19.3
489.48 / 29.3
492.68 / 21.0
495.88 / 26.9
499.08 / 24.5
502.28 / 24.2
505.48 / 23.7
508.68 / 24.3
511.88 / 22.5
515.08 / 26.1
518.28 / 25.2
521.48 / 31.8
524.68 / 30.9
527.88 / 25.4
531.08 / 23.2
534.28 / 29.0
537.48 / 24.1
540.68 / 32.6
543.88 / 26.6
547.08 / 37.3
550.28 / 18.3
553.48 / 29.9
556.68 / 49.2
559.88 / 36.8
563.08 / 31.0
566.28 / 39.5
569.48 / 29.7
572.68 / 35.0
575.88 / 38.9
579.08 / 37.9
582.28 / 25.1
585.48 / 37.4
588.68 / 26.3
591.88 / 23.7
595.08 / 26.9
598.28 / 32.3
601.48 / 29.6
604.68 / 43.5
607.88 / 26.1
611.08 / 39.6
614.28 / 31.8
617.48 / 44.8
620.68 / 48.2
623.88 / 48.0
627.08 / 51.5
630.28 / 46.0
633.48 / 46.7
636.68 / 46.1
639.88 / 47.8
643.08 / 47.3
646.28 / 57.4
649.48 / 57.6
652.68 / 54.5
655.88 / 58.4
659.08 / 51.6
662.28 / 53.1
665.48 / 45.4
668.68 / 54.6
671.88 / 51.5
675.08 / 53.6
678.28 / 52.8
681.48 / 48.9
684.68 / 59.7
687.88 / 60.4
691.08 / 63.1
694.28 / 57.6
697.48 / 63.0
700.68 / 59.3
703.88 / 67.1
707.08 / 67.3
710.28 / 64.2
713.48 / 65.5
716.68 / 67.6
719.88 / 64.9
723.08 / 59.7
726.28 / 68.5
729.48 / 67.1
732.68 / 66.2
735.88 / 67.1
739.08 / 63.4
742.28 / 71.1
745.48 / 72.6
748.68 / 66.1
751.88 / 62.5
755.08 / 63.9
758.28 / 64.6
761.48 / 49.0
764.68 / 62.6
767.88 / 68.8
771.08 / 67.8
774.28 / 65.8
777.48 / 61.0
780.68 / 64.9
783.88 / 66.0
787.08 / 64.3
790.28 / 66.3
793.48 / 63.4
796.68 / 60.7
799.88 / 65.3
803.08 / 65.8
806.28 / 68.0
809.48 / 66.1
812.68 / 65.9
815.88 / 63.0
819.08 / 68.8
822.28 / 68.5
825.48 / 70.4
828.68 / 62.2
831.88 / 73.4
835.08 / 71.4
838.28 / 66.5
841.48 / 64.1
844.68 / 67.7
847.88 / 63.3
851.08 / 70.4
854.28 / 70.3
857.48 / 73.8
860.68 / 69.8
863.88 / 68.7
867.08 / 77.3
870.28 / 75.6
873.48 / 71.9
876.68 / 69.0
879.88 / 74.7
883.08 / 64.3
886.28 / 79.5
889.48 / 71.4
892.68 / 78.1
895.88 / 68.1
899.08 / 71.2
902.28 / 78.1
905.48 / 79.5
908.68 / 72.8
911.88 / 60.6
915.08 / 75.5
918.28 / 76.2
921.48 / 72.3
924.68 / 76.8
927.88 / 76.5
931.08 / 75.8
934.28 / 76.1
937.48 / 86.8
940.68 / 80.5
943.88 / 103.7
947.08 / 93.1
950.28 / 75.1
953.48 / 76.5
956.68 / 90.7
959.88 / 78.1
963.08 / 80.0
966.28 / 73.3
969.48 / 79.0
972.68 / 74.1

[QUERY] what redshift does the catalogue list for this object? 0.546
